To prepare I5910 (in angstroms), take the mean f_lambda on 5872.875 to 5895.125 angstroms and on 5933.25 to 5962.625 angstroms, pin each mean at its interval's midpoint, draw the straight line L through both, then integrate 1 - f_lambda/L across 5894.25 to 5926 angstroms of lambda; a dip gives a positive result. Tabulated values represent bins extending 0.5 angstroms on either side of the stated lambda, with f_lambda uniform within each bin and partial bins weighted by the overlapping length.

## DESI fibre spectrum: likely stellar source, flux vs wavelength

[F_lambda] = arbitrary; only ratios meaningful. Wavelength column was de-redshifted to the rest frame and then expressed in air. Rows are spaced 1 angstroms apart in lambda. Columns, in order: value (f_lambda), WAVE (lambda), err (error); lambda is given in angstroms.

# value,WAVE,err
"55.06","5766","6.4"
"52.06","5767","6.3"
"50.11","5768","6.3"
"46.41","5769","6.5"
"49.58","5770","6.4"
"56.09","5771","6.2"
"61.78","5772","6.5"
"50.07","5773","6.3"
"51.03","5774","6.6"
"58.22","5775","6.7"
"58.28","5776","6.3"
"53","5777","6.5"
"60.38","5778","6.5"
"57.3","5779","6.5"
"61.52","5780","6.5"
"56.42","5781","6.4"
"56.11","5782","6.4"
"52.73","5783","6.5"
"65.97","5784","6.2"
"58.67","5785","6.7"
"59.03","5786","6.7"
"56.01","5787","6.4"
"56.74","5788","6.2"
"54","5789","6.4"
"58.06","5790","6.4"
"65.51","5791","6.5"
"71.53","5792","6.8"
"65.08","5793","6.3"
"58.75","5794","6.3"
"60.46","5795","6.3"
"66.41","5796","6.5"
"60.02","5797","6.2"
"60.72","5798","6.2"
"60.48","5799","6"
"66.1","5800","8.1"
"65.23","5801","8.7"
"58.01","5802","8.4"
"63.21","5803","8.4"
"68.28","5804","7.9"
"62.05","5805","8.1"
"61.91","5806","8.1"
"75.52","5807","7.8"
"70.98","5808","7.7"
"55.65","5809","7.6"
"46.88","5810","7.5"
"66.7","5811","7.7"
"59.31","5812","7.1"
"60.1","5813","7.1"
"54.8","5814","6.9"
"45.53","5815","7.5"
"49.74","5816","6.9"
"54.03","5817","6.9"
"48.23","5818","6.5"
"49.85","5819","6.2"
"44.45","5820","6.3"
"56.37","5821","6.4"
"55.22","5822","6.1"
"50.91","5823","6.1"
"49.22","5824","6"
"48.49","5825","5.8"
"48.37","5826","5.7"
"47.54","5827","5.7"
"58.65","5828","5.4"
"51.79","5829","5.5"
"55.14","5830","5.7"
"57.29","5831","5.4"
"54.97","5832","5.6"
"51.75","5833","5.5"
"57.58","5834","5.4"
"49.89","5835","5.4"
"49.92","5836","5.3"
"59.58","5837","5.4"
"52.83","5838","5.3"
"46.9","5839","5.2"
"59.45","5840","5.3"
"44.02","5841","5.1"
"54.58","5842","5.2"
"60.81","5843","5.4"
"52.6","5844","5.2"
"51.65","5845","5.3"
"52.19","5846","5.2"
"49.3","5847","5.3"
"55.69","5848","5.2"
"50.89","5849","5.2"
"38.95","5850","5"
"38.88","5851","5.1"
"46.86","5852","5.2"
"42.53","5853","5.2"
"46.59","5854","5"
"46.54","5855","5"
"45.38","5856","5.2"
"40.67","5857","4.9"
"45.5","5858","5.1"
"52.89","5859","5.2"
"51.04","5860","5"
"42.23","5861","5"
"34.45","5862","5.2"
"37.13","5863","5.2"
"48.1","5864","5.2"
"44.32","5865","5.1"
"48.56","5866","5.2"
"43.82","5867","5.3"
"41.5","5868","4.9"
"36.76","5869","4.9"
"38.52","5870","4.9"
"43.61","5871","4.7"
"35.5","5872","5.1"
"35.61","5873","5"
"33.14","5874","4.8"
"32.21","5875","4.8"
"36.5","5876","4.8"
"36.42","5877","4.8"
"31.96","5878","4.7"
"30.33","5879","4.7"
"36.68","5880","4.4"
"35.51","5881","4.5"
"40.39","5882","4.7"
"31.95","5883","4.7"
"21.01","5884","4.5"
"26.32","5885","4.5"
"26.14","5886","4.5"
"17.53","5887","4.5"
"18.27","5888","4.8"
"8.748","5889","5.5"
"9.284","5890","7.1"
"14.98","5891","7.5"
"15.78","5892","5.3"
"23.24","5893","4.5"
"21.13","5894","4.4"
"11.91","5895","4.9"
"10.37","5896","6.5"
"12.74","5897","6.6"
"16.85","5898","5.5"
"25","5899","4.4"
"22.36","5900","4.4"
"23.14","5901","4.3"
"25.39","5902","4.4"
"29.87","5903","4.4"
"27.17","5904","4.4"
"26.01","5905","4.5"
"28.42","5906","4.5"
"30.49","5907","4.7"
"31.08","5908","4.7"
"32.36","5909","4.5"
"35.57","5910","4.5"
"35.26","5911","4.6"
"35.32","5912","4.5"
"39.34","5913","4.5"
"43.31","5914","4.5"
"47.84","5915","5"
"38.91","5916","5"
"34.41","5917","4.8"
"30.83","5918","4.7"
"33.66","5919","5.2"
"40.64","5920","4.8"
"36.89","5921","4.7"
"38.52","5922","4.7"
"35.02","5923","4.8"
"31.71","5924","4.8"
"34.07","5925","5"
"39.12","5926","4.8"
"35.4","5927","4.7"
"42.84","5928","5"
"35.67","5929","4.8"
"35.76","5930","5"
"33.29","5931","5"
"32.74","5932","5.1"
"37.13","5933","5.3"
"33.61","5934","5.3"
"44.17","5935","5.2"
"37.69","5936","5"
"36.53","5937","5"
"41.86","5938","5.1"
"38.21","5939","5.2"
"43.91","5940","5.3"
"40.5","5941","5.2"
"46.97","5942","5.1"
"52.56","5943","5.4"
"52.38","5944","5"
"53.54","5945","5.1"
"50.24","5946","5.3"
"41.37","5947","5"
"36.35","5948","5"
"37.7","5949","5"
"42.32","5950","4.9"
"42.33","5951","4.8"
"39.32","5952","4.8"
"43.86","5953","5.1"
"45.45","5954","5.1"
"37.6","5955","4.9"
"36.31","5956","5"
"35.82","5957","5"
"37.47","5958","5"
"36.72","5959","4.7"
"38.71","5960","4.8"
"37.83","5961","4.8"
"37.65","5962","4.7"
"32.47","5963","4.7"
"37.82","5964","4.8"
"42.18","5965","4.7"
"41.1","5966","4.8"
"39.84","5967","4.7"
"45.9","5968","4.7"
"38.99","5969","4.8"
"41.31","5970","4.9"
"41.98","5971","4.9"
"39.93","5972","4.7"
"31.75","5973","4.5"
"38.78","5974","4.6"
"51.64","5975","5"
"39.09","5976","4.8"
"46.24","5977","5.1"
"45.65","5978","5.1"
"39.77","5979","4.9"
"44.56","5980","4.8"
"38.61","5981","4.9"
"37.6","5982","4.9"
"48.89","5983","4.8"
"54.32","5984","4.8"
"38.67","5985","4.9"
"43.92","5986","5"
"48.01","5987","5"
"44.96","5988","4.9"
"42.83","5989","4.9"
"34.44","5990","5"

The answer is 2.0 angstroms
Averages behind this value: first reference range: 25.9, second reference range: 41.3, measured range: 30.5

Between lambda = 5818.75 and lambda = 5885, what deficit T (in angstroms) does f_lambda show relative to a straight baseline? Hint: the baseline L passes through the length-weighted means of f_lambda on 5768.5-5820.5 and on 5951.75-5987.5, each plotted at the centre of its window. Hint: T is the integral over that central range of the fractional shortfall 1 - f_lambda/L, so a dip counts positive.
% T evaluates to 9.1 angstroms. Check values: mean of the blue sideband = 58.3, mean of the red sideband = 41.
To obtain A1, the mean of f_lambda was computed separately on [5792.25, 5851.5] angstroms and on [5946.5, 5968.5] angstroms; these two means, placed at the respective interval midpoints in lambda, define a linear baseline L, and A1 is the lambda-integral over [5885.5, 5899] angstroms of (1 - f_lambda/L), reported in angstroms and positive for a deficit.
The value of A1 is 8.8 angstroms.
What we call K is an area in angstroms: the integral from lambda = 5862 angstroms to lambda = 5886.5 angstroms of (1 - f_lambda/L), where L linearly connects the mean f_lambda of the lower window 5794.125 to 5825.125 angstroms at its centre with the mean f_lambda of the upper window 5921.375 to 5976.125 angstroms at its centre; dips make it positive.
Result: 6.6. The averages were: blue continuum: 58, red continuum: 39.9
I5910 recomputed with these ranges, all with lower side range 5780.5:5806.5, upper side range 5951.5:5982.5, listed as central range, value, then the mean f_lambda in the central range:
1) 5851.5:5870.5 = 3.2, 43.9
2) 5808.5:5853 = 3.6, 52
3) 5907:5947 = 5.2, 38.9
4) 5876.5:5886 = 3.5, 32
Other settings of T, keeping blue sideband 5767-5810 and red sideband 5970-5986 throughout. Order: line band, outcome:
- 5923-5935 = 2.8 angstroms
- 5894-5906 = 6.8 angstroms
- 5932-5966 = 3.3 angstroms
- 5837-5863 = 2.8 angstroms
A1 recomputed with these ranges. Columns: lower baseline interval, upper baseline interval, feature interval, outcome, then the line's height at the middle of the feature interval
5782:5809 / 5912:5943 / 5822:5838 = 0.9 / 55.9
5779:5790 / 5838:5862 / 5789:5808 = -2.7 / 55.7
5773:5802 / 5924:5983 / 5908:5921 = 2.3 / 44.9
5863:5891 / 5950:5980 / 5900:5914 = 1.8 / 35.2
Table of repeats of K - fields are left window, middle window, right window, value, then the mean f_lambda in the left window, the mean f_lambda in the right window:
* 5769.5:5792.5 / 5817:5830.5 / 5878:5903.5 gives -2.2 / 57.7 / 22.4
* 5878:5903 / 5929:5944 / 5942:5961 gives -1.0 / 22.2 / 42.2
